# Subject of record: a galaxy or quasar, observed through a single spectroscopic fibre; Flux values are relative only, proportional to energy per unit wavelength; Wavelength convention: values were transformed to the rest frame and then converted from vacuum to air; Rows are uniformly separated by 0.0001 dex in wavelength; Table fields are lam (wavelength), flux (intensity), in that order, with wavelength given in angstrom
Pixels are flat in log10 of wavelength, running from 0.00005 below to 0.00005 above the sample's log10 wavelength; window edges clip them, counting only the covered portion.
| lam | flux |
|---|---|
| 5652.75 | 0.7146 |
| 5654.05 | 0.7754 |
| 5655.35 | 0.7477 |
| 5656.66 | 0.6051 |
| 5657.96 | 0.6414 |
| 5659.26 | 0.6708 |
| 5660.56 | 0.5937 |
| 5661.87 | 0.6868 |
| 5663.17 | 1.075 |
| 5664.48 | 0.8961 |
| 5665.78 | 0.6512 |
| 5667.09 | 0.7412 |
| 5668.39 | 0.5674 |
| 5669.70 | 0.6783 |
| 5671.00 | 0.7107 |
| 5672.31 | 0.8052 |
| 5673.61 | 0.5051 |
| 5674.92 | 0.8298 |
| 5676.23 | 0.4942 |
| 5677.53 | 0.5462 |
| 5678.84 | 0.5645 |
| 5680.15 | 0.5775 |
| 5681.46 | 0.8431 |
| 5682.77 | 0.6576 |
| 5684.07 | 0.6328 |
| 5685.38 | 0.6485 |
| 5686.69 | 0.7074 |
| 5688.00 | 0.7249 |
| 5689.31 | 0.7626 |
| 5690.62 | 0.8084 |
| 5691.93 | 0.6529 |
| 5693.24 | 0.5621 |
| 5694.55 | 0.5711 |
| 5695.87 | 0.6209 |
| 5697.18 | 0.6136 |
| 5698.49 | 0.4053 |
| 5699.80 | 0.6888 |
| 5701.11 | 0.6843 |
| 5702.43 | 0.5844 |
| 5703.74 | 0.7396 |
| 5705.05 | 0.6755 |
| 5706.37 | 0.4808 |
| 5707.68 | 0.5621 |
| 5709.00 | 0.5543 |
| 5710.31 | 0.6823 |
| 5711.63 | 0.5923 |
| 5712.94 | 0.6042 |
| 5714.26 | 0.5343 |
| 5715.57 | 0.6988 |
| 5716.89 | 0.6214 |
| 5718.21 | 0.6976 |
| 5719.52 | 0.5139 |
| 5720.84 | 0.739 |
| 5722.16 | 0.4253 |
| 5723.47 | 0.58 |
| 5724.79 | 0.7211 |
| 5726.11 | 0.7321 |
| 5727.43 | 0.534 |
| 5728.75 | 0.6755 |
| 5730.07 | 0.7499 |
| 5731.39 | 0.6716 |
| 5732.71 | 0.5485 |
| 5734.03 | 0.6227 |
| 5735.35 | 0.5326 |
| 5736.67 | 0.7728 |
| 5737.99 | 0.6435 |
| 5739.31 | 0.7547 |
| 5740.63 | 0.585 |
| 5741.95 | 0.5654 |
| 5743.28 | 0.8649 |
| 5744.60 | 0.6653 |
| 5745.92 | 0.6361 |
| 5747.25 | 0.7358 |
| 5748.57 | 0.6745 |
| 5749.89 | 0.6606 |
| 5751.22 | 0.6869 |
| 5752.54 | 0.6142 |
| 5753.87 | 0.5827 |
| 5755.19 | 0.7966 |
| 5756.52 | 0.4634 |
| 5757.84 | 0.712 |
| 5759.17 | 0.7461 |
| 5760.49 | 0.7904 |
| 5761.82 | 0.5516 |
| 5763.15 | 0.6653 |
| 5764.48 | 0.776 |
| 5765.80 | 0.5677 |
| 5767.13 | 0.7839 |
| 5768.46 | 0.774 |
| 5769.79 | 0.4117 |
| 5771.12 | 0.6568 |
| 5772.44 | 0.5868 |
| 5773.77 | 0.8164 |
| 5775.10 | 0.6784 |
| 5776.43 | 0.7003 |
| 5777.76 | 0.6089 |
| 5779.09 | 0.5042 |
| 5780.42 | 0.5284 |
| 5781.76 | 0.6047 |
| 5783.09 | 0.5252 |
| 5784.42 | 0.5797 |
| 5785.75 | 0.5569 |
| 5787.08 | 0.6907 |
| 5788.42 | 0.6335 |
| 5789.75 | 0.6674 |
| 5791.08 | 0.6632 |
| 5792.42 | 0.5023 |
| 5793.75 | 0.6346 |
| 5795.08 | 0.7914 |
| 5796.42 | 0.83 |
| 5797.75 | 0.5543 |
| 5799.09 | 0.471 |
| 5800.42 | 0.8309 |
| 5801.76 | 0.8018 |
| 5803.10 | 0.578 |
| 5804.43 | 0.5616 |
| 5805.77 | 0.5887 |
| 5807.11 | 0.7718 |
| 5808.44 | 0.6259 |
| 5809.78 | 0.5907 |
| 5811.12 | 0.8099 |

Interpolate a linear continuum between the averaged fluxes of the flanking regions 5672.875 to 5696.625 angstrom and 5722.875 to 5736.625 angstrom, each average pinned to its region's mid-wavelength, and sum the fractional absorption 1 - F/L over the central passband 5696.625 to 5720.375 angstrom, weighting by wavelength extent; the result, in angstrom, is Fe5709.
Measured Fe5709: 1.4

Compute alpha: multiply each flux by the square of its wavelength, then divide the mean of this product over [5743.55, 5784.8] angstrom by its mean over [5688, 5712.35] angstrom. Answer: 1.06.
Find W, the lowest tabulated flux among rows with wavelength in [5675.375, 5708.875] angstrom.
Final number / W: 0.4053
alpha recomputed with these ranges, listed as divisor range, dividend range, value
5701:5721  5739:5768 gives 1.11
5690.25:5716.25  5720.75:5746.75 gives 1.07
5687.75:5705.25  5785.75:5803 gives 1.06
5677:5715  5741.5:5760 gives 1.09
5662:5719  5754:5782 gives 1.02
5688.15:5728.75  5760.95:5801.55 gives 1.05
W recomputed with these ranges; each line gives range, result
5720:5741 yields 0.4253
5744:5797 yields 0.4117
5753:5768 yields 0.4634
